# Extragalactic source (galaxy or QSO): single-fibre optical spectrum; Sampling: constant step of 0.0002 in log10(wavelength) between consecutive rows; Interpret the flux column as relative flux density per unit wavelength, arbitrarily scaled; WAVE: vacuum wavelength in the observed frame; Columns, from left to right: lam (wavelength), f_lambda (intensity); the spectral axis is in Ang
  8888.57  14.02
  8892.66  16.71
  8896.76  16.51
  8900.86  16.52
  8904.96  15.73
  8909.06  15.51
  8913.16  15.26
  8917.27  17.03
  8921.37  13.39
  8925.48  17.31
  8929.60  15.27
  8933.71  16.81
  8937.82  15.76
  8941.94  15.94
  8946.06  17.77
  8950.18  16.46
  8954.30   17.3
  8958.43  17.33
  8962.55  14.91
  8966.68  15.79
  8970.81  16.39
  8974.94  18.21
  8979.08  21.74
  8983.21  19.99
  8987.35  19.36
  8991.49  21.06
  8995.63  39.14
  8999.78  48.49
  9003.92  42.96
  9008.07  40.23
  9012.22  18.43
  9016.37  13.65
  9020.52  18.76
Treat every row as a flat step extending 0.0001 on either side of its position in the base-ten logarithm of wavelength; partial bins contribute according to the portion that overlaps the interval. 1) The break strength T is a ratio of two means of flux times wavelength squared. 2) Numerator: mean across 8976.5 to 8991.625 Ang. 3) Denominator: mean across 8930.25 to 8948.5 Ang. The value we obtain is 1.3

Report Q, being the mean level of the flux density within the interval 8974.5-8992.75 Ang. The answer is 20.2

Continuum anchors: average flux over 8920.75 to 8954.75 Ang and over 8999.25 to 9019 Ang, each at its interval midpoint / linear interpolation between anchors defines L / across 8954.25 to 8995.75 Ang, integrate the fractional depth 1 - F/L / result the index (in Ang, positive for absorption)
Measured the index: 8.3 Ang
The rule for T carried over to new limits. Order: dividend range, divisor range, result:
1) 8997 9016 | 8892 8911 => 2.24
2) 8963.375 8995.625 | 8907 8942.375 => 1.29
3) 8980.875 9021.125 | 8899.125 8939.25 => 1.83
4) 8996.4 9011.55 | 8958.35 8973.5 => 2.58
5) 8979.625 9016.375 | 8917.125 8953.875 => 1.87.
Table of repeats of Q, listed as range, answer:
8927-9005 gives 21.3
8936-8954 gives 16.6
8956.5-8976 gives 16.4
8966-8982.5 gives 18.4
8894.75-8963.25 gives 16.2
